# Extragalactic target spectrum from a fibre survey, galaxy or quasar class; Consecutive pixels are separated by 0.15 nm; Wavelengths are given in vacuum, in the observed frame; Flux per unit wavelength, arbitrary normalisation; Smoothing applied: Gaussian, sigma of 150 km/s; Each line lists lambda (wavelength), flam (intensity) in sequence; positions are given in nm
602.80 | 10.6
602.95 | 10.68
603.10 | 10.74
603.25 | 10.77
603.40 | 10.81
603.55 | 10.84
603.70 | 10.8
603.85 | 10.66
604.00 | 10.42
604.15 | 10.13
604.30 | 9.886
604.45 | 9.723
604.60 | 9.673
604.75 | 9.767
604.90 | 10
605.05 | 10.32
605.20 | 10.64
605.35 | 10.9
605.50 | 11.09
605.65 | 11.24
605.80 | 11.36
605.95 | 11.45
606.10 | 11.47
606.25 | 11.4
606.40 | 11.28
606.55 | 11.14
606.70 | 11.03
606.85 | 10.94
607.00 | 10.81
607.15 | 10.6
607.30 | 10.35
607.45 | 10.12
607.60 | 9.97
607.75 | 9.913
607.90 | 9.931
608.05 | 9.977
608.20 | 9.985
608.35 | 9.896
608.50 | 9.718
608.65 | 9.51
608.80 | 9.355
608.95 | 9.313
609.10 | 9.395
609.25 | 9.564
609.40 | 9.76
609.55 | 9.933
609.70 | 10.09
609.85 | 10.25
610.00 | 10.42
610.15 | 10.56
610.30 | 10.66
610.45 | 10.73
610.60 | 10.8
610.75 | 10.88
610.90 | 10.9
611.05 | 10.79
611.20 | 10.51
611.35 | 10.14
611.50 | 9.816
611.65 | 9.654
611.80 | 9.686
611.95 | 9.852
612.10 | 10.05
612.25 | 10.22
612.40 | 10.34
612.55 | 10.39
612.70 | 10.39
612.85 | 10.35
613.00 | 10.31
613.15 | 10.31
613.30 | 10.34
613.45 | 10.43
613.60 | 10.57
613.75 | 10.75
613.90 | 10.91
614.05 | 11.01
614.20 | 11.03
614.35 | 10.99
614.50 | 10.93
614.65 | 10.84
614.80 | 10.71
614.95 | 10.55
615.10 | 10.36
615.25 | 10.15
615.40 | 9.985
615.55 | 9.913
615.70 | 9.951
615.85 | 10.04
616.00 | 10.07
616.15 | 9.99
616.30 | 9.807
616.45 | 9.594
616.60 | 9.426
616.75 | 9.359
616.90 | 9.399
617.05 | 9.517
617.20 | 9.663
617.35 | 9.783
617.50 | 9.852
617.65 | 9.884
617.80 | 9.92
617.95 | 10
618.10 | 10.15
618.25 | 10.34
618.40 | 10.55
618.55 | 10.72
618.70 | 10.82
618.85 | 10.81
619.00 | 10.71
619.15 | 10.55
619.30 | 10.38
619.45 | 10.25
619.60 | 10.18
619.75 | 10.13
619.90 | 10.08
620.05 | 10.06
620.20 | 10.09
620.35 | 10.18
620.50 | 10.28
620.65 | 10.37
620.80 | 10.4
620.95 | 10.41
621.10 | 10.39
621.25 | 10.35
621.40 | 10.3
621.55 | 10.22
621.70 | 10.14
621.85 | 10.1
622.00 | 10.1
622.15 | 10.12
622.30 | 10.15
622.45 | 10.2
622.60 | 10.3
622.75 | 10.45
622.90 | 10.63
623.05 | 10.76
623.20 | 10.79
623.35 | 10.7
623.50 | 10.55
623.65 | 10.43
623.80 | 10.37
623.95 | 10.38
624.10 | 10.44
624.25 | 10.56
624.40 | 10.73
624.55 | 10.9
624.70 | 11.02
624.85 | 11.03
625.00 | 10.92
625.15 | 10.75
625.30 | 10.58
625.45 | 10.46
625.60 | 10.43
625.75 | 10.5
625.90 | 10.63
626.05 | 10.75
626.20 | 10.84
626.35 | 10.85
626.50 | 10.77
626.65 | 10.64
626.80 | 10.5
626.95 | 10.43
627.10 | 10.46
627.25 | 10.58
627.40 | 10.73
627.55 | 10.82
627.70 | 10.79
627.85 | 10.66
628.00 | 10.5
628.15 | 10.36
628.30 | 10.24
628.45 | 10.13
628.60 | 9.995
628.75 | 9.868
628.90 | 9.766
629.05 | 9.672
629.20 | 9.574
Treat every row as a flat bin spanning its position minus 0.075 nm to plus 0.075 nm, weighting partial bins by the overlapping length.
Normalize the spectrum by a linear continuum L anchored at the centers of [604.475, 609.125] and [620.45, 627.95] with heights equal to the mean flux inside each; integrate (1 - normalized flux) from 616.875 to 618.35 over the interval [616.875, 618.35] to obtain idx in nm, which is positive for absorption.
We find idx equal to 0.09 nm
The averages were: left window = 10.4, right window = 10.5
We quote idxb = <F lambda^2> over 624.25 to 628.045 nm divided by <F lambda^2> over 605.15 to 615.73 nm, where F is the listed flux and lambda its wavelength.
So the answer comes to 1.1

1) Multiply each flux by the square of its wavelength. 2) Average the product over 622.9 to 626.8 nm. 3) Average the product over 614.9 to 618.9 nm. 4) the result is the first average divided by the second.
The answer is 1.1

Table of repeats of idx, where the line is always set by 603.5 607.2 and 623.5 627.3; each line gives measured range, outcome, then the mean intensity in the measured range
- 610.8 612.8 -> 0.09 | 10.2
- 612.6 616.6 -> 0.11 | 10.4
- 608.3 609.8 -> 0.14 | 9.66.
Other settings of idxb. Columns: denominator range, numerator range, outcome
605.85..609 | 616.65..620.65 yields 1.01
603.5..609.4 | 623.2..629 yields 1.09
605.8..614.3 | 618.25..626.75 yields 1.05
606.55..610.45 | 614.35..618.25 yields 1.02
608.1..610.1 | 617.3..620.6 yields 1.08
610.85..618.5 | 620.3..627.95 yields 1.06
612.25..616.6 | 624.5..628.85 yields 1.06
